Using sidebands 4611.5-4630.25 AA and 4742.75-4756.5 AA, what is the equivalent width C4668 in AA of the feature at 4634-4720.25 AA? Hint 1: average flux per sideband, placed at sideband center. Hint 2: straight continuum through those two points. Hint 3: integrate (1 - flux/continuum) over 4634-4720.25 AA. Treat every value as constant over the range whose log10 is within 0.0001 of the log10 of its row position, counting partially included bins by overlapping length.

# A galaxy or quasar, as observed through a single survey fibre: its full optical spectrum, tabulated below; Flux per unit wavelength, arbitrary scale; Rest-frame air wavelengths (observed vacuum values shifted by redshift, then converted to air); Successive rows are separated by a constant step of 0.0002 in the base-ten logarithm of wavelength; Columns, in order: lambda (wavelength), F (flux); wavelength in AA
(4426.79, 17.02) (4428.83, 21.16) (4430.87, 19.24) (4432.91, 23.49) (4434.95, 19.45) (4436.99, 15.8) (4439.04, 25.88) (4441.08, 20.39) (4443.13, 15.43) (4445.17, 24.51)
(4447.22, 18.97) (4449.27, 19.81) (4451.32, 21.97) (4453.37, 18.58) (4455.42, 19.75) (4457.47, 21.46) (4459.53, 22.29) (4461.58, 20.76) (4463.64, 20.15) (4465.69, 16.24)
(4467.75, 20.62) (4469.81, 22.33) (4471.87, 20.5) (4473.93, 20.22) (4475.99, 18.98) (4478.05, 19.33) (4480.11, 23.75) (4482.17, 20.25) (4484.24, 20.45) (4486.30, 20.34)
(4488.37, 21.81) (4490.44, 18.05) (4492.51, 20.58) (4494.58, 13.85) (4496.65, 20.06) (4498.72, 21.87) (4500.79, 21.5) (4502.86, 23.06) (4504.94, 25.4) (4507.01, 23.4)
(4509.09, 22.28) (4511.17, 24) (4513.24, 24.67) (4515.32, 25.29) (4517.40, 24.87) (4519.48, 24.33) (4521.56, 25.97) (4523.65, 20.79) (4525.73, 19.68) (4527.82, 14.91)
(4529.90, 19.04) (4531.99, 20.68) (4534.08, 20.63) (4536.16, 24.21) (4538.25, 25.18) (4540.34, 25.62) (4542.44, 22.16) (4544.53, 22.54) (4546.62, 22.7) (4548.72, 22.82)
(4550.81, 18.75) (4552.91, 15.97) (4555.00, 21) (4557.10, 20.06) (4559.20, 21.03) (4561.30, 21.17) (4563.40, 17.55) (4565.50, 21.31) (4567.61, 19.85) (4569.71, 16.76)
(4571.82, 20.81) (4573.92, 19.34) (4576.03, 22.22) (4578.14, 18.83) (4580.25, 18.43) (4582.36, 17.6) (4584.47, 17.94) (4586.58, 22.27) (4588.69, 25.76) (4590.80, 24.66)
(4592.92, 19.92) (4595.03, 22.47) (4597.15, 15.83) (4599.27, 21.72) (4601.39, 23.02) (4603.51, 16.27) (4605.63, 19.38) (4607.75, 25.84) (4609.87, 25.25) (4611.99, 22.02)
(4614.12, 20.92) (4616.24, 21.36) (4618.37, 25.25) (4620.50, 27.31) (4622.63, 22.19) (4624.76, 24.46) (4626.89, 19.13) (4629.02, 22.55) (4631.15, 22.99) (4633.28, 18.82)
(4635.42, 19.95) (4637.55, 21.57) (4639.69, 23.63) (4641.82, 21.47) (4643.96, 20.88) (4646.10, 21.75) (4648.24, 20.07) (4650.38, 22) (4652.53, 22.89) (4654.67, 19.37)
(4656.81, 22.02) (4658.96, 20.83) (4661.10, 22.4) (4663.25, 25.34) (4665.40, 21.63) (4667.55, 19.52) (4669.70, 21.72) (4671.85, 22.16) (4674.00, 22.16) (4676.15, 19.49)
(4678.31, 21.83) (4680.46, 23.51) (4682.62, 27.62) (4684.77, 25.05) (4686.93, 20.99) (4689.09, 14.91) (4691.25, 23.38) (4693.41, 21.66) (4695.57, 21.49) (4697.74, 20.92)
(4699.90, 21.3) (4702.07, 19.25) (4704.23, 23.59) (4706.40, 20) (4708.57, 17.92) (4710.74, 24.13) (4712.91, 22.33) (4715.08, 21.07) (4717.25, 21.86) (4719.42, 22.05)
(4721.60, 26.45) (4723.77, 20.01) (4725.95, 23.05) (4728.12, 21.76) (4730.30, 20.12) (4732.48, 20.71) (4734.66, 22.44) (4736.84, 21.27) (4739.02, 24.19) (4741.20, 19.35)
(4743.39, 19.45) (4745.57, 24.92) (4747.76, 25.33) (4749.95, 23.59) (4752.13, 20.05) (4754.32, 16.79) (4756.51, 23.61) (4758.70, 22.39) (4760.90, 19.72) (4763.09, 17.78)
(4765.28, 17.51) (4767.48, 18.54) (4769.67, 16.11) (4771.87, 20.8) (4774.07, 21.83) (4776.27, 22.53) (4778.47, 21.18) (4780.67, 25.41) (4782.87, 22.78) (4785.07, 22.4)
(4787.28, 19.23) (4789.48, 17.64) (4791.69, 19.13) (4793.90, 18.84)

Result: 3.1 AA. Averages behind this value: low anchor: 22.8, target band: 21.6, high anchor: 21.9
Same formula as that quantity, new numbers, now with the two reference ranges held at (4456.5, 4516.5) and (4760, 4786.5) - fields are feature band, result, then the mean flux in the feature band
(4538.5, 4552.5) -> -0.8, 22.3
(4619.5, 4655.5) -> -1.7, 21.8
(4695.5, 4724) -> -1.3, 21.6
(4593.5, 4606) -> 0.7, 19.8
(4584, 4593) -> -0.7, 22.6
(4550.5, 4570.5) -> 1.5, 19.4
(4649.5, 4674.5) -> -1.3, 21.8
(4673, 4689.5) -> -1.2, 22.2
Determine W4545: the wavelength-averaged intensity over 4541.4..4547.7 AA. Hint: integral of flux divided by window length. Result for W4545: 22.5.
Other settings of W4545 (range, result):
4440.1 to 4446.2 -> 20.1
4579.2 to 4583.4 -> 18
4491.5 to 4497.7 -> 18.2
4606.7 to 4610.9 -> 25.6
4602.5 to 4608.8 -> 20.5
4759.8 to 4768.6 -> 18.4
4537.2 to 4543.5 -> 24.3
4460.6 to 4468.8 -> 19.4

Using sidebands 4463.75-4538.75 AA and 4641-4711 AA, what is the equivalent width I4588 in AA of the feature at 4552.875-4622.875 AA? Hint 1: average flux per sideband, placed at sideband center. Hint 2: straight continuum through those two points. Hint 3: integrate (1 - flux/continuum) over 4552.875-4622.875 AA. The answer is 1.5 AA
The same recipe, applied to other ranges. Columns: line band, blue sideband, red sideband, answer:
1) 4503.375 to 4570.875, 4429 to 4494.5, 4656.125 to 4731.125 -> -3.05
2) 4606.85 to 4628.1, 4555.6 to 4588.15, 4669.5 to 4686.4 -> -2.22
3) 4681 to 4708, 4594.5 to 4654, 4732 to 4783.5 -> -0.22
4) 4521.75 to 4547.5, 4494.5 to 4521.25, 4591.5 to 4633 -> 1.28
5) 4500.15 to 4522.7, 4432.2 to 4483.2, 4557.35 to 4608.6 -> -4.08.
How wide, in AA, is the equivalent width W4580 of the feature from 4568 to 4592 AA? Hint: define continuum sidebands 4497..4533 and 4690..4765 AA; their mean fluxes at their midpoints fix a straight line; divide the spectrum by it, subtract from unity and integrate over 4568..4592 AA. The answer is 1.9 AA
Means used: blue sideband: 22.4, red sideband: 21.5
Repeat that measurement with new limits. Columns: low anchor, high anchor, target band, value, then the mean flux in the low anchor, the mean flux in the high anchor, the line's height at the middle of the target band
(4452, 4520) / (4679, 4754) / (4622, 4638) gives 0.2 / 21.2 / 21.9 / 21.6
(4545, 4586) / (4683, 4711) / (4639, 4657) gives -0.7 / 19.8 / 21.2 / 20.7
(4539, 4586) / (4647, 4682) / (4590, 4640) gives -2.1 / 20.2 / 21.8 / 21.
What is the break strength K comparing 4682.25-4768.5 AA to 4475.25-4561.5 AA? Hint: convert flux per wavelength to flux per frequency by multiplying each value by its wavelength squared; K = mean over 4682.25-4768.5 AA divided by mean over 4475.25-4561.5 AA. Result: 1.1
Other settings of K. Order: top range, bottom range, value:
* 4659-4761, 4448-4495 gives 1.20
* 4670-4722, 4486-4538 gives 1.09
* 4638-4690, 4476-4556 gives 1.08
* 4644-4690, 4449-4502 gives 1.17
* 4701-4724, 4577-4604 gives 1.12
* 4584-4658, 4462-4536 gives 1.09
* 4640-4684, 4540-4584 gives 1.14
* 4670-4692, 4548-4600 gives 1.15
